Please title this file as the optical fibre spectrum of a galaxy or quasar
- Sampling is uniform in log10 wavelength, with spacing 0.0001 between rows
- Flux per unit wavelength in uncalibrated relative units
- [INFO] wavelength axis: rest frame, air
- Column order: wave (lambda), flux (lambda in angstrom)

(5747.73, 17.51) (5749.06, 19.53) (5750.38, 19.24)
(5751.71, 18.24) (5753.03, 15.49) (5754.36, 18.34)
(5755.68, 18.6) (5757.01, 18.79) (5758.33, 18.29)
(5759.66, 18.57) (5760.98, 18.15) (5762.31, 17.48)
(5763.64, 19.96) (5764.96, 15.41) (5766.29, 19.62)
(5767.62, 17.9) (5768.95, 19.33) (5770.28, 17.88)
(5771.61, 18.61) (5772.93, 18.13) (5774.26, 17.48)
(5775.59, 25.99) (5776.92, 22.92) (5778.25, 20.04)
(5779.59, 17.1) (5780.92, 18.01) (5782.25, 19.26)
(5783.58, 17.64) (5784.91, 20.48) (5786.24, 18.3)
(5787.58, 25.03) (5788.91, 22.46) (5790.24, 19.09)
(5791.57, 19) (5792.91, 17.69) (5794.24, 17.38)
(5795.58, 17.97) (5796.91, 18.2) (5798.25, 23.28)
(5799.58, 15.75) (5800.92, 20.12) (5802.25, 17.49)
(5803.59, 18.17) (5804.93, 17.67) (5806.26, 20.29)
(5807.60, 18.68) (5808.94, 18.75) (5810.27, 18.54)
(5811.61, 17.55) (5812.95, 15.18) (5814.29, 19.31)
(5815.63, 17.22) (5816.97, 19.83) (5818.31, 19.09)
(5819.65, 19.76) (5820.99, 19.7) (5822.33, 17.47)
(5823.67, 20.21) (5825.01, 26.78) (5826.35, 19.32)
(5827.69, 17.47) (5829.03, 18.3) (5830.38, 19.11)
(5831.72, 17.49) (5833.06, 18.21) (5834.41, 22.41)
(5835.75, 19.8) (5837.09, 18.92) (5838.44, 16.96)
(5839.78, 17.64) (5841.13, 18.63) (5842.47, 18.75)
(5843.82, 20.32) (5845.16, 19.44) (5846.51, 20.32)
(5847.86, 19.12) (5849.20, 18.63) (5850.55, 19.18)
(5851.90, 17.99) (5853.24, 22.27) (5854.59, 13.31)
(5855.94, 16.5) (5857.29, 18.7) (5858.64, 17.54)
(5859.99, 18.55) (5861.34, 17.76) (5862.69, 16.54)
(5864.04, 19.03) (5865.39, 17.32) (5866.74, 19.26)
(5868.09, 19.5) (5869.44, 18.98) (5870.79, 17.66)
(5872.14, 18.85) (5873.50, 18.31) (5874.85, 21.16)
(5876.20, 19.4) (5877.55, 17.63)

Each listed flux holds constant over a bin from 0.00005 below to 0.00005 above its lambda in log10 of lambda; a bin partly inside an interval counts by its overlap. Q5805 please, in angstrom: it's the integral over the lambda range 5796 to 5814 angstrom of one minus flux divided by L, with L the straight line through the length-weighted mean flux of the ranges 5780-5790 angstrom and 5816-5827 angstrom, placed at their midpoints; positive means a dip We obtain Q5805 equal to 1.51 angstrom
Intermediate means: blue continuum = 20.1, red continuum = 20.2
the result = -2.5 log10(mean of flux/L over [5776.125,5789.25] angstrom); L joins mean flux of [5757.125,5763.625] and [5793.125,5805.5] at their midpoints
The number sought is -0.10 mag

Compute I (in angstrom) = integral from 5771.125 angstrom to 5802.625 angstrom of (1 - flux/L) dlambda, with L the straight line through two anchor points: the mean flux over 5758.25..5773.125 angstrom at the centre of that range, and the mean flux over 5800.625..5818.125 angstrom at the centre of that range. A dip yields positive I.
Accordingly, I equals -2.0 angstrom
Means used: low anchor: 18.3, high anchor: 18.4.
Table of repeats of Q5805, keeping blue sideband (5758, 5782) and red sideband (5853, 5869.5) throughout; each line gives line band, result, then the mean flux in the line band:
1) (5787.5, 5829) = -1.2 angstrom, 19.1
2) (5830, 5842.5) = -0.4 angstrom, 18.8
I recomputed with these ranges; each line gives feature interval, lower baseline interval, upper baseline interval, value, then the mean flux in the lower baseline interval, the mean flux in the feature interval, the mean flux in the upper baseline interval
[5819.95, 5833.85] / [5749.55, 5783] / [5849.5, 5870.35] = -0.8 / 18.8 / 19.4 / 18.2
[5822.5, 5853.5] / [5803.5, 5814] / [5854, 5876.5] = -2.1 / 18.1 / 19.4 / 18.1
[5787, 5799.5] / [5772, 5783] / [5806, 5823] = -0.3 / 19.8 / 19.8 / 18.5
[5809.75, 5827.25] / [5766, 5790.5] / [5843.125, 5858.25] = -0.1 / 19.8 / 19.2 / 18.7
